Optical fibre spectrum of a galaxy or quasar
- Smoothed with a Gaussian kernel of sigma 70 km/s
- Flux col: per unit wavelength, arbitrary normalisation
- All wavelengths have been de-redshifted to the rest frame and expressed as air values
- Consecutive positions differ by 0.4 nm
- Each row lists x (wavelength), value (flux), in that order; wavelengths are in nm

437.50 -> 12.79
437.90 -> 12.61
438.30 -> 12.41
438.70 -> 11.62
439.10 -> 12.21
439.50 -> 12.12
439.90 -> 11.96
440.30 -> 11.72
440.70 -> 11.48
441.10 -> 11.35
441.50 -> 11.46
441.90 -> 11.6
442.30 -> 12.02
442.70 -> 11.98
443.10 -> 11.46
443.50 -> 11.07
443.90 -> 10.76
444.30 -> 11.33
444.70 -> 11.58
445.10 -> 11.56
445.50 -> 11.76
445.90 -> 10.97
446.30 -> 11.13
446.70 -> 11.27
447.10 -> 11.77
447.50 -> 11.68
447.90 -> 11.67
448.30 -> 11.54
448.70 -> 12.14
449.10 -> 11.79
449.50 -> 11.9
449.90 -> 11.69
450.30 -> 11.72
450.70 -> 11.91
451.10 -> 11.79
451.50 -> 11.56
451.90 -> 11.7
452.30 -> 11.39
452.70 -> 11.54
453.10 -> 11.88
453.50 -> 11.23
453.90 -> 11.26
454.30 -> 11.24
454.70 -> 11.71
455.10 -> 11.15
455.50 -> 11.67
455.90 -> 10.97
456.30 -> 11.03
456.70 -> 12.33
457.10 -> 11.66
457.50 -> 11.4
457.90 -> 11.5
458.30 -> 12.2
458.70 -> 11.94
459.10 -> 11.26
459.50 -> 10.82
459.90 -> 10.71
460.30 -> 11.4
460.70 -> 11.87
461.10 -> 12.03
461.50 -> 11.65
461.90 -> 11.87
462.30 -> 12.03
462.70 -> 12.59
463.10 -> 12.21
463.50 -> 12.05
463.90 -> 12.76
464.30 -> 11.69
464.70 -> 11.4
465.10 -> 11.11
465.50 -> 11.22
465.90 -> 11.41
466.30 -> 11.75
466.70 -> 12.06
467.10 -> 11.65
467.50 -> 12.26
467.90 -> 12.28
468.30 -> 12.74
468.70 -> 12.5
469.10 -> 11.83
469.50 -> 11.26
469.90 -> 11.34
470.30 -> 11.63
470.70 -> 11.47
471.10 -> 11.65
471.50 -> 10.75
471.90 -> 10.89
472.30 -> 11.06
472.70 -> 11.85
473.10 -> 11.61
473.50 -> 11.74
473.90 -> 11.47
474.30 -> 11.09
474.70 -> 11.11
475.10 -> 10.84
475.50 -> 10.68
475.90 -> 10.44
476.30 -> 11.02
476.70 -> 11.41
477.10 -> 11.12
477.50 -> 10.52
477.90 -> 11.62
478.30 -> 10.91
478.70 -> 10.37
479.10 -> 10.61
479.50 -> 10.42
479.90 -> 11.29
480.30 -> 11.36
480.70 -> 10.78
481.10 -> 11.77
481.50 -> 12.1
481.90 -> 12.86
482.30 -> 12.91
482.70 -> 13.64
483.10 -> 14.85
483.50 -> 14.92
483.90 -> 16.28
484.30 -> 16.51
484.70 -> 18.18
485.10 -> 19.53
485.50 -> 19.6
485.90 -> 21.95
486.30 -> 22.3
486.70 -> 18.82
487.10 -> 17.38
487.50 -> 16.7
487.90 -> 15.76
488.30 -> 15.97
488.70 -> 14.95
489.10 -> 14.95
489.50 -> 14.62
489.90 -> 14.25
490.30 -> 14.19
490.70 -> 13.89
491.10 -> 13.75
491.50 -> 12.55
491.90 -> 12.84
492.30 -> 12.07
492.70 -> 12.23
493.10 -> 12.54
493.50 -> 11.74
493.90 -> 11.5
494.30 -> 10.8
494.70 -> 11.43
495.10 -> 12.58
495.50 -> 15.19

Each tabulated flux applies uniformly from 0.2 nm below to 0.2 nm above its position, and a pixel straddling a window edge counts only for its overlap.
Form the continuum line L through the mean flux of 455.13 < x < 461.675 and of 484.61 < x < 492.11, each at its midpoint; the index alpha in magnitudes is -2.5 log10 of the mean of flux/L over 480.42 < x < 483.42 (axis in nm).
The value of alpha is 0.20 mag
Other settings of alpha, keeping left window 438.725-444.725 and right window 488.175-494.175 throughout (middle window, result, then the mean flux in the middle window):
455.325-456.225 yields 0.08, 11.3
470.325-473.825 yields 0.12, 11.4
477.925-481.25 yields 0.18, 11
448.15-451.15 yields 0.01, 11.8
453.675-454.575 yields 0.07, 11.3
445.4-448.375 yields 0.03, 11.5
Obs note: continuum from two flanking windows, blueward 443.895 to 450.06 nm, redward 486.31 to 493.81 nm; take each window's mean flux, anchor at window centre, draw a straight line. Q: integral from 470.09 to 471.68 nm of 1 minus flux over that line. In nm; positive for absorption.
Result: 0.22 nm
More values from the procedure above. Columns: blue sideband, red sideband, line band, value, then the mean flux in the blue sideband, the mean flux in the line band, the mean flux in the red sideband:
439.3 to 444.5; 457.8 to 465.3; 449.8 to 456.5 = 0.10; 11.6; 11.5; 11.7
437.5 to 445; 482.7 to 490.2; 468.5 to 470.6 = 0.46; 11.7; 11.7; 17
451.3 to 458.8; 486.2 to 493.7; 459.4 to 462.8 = 0.12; 11.5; 11.7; 14.7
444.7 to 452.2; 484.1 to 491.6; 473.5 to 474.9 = 0.34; 11.6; 11.3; 16.7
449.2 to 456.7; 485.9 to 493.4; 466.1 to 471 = 0.44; 11.5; 11.9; 15.1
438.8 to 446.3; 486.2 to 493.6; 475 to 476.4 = 0.31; 11.6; 10.7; 14.8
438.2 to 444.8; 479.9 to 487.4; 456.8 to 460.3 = 0.49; 11.6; 11.5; 15.8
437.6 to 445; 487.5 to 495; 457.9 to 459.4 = 0.07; 11.7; 11.7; 13.4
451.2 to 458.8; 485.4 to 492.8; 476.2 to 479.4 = 0.76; 11.5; 10.9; 15.7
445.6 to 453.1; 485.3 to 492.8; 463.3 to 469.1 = 0.64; 11.6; 11.9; 15.8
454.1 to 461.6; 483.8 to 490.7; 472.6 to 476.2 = 0.85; 11.5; 11.2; 17.1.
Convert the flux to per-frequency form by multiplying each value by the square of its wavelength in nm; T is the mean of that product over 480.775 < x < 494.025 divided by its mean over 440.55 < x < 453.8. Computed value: 1.5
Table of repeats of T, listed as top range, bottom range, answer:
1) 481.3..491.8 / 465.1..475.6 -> 1.47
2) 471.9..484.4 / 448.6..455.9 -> 1.14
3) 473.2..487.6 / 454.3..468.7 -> 1.26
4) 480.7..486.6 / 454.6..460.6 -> 1.57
